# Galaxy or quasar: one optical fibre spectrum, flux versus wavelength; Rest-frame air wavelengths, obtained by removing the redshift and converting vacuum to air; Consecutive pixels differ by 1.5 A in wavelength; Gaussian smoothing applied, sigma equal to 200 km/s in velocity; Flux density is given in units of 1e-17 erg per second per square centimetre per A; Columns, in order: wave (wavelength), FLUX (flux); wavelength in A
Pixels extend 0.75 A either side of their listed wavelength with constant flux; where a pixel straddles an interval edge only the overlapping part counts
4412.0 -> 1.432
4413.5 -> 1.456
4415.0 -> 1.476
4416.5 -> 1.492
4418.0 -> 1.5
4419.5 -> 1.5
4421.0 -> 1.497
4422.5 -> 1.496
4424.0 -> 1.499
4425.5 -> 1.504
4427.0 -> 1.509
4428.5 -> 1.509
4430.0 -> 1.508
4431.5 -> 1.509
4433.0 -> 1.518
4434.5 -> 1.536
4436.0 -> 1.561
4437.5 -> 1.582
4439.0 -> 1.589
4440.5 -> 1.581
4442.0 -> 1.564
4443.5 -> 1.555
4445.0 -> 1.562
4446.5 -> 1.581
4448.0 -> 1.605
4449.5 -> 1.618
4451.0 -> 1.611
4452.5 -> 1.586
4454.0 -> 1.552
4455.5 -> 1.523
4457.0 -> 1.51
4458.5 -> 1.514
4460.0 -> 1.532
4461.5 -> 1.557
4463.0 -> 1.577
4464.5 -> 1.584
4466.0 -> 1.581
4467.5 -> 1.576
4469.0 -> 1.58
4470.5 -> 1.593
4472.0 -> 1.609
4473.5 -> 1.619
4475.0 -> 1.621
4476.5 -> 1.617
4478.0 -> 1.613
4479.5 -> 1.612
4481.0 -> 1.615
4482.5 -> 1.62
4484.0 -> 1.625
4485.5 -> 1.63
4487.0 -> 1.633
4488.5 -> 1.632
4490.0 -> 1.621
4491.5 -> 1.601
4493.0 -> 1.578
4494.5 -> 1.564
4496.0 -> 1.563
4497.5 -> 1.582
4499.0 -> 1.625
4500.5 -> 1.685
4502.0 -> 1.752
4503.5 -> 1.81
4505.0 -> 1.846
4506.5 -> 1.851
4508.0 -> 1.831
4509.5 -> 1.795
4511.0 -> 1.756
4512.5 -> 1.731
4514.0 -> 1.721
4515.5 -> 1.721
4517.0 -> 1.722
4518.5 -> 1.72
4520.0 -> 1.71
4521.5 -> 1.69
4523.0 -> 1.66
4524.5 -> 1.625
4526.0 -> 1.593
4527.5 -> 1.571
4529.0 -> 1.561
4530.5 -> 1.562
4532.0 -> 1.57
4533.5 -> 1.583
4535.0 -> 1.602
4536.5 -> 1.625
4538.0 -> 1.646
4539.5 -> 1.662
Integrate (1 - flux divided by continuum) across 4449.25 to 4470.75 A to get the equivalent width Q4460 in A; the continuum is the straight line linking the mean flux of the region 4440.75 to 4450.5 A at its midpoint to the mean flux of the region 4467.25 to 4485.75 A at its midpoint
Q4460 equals 0.4 A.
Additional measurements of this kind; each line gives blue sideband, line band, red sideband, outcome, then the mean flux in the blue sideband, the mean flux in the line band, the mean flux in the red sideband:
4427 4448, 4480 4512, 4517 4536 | -1.5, 1.55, 1.68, 1.62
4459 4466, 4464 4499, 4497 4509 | 1.0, 1.56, 1.6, 1.75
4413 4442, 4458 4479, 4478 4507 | 0.2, 1.52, 1.58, 1.65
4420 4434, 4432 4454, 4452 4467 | -0.6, 1.51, 1.57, 1.55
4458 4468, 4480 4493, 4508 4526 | 0.1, 1.56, 1.62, 1.71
